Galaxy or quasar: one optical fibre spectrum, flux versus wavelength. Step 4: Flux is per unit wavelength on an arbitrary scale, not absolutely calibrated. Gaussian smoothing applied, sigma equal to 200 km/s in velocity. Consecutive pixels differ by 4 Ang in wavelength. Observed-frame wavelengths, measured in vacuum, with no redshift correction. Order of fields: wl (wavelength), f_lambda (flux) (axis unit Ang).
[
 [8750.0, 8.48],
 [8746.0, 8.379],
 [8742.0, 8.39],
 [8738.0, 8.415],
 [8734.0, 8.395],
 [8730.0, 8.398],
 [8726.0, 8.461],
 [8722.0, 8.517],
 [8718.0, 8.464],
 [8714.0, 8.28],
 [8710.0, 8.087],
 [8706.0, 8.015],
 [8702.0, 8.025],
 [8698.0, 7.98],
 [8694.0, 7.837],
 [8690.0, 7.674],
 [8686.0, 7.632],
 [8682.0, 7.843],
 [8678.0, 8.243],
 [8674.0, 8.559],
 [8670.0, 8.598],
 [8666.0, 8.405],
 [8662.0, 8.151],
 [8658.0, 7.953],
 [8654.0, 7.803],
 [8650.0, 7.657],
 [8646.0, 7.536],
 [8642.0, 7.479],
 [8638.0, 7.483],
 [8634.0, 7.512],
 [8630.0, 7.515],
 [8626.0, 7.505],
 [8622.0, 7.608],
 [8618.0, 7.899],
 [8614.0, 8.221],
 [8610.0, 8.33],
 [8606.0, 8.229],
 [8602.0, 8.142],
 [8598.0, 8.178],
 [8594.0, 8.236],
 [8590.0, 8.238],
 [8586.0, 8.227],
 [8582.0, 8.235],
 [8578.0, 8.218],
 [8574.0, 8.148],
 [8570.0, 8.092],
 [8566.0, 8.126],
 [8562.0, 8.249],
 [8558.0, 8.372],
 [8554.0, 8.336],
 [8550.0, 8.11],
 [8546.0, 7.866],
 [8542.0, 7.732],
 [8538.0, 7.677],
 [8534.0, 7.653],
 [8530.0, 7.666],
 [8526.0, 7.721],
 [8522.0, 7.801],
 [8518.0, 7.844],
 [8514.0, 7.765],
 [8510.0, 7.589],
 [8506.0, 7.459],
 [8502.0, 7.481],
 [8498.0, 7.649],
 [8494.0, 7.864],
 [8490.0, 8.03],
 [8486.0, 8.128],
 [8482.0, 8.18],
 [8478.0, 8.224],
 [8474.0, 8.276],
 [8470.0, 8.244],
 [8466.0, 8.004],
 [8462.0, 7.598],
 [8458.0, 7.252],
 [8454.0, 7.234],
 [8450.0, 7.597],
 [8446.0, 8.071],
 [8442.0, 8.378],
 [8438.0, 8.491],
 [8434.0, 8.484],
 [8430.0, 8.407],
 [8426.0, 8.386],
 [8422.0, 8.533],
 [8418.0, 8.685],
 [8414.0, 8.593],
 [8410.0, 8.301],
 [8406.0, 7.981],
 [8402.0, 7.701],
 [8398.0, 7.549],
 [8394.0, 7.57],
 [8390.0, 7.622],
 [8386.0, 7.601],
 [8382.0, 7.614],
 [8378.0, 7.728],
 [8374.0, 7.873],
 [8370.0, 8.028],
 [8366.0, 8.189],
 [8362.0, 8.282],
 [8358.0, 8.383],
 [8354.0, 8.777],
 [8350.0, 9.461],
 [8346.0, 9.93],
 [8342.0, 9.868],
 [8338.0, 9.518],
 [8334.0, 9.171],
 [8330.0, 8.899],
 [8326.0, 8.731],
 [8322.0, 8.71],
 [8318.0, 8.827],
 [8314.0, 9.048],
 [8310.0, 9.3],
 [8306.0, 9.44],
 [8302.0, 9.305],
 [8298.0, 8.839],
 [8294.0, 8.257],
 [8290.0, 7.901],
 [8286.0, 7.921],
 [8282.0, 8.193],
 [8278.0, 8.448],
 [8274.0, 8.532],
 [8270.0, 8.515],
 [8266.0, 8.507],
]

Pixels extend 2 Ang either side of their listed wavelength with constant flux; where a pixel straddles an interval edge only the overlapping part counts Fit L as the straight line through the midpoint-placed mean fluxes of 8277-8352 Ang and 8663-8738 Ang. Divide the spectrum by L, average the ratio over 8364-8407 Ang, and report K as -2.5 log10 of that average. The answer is 0.137 mag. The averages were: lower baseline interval 8.94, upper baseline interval 8.2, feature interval 7.76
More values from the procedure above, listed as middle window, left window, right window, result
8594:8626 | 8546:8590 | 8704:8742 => 0.023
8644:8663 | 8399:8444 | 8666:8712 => 0.040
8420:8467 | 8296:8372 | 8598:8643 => 0.067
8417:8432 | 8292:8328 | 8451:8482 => -0.046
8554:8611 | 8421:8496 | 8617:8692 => -0.039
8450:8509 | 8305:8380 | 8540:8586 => 0.079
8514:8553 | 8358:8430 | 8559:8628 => 0.040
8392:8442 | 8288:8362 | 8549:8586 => 0.060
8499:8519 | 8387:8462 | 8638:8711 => 0.054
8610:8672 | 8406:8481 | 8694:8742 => 0.053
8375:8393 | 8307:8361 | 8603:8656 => 0.163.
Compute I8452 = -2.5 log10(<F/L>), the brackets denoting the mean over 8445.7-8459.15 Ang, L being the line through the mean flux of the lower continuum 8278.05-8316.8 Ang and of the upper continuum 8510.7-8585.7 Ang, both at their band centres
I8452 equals 0.10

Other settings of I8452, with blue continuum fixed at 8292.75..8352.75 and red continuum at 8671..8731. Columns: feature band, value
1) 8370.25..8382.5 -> 0.16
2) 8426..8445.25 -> 0.06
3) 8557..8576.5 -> 0.04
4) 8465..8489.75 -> 0.07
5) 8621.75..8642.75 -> 0.11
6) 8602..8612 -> 0.02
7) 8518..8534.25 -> 0.12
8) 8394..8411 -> 0.15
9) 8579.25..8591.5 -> 0.03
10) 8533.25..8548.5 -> 0.11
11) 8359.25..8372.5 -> 0.11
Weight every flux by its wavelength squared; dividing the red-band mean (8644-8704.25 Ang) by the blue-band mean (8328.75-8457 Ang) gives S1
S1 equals 1.03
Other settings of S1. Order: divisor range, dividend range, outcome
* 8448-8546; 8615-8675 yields 1.04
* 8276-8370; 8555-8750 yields 0.99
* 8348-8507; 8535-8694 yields 1.04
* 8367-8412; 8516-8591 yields 1.07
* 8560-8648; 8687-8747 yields 1.06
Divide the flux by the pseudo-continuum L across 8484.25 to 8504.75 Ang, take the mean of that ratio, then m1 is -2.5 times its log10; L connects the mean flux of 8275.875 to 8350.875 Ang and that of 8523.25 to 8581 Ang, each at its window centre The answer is 0.06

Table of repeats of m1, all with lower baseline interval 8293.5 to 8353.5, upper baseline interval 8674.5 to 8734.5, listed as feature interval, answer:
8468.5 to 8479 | 0.06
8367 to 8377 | 0.14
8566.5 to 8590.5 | 0.04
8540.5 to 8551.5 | 0.09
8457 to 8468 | 0.15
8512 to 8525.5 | 0.11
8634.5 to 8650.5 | 0.11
